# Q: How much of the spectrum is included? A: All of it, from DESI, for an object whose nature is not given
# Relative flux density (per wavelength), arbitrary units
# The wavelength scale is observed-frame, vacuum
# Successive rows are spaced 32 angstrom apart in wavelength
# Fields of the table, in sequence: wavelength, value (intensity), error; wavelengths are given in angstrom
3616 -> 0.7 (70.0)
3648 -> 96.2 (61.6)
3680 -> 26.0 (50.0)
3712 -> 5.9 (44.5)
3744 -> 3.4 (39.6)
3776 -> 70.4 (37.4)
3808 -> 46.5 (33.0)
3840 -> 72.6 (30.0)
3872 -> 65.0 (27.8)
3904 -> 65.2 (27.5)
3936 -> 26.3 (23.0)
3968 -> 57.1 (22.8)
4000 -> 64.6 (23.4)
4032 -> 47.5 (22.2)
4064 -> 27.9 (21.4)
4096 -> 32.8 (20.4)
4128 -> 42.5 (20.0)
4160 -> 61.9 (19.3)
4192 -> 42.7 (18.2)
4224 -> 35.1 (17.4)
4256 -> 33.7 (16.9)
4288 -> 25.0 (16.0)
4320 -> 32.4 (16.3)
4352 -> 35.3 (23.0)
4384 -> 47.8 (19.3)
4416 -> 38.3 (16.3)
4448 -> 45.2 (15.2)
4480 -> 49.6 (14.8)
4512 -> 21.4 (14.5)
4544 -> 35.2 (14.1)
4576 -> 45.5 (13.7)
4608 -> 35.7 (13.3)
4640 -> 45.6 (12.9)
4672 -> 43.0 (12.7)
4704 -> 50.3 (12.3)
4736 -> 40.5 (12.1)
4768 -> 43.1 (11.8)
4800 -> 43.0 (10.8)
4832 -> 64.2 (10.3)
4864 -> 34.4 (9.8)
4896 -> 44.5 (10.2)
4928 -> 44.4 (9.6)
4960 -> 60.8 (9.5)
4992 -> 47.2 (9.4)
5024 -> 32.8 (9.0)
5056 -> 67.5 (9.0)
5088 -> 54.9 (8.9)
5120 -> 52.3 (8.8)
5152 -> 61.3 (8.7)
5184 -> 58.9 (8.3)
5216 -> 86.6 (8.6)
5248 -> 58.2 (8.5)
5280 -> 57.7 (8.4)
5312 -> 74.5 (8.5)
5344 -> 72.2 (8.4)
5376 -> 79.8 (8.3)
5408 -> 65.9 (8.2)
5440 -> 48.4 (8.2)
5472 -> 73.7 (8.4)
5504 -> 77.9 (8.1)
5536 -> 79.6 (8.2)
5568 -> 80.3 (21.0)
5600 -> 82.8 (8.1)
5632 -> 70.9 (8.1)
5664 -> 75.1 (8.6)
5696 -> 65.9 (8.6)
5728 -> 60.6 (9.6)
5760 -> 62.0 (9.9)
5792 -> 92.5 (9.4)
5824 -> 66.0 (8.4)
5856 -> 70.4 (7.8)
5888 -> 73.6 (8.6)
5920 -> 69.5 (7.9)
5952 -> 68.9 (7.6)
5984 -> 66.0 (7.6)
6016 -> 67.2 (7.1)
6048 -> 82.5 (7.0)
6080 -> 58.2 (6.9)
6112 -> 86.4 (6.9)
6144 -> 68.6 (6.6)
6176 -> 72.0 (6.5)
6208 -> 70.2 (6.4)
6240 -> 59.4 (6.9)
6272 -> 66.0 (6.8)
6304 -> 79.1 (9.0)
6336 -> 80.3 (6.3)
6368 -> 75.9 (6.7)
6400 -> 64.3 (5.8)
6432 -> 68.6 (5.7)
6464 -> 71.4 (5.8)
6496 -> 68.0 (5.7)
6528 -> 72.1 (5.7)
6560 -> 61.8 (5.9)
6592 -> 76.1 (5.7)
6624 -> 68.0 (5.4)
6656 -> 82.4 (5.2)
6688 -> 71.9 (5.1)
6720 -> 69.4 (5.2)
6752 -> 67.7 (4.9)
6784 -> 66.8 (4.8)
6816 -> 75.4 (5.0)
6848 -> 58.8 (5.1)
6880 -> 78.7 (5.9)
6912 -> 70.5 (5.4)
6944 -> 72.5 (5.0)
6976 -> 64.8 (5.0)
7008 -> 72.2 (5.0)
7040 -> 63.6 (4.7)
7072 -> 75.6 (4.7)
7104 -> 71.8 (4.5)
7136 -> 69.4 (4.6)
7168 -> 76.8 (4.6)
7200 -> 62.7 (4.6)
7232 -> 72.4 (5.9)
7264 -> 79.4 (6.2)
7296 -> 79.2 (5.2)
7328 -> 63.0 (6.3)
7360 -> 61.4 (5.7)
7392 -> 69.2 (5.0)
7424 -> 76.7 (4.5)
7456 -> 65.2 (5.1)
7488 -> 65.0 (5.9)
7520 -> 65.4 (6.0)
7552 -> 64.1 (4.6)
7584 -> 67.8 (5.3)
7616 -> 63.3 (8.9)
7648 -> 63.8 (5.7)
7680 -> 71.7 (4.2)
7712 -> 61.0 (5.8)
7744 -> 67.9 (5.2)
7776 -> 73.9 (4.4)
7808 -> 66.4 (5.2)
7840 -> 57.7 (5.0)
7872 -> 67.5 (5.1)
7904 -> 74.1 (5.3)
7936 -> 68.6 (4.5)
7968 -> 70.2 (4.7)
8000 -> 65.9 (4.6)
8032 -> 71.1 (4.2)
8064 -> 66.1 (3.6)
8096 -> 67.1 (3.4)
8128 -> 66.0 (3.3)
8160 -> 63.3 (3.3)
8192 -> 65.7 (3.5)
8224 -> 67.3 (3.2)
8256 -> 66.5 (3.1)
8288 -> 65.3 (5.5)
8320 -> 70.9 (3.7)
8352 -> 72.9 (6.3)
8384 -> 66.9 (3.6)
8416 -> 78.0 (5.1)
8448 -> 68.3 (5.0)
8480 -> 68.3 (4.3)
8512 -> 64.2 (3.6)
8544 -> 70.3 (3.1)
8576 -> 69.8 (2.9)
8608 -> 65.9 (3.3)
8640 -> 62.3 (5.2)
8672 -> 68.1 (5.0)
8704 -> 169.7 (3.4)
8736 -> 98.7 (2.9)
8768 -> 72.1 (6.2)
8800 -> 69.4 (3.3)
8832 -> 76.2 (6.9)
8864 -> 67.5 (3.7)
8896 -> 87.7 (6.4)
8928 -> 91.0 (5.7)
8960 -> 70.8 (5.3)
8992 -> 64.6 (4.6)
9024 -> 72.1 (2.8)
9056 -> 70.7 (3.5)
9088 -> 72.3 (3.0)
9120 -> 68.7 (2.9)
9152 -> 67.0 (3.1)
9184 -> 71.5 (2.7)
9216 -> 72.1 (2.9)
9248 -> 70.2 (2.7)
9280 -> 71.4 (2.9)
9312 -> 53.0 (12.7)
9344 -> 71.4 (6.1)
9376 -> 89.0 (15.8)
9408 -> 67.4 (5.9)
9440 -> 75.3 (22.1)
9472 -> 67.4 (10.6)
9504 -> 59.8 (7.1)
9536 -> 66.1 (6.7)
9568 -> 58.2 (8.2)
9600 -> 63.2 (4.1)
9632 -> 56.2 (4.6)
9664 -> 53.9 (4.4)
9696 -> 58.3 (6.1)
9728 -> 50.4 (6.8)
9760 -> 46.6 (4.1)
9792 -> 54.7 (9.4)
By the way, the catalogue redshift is 0.33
